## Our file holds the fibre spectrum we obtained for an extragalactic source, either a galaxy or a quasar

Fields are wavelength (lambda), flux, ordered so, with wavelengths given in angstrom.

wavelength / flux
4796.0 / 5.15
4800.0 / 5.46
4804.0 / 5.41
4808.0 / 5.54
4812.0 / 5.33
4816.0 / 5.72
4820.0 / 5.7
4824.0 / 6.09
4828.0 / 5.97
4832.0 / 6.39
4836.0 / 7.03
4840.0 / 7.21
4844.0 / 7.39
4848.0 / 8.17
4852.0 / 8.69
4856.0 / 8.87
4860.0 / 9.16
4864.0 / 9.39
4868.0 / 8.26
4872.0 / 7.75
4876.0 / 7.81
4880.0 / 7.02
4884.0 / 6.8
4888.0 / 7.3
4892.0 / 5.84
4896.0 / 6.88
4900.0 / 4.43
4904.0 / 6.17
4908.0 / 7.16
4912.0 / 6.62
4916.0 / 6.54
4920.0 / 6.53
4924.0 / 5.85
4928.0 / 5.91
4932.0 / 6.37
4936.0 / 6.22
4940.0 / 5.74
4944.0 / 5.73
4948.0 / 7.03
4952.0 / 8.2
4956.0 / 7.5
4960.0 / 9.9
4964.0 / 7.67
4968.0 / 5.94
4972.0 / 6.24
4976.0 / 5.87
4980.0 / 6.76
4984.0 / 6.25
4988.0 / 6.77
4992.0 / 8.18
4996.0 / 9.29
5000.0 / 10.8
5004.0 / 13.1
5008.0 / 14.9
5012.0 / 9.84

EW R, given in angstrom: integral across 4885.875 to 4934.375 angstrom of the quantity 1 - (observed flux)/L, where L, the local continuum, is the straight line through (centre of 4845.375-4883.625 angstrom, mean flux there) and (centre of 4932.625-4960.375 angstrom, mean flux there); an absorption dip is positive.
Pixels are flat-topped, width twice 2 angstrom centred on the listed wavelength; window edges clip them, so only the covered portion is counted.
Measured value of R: 8.0 angstrom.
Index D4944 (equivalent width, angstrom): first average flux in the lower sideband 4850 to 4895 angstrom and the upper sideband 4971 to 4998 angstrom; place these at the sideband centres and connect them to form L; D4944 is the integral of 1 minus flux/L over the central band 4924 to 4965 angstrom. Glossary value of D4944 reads 2.2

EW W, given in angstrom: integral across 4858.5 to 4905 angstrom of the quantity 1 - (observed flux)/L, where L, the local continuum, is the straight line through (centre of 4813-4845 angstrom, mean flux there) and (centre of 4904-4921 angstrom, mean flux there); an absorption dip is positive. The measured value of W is -4.90 angstrom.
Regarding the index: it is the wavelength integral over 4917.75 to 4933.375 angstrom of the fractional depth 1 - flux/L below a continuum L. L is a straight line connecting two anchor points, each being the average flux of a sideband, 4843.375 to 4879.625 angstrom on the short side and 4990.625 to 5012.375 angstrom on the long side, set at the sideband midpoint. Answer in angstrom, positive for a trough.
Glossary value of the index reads 5.7 angstrom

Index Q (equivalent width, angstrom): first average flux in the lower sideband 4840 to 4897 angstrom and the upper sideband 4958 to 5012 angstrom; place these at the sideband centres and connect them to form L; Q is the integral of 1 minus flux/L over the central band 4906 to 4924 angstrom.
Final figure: 3.4 angstrom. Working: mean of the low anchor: 7.8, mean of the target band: 6.62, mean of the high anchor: 8.64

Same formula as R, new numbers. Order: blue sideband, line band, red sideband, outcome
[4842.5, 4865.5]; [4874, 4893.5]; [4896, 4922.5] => 1.0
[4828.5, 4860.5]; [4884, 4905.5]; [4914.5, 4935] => 1.9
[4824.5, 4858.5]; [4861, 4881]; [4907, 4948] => -3.2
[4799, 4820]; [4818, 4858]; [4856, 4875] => -0.1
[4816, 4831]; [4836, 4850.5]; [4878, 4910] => -3.5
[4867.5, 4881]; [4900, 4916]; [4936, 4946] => 0.9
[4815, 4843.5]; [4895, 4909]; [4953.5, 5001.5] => 1.9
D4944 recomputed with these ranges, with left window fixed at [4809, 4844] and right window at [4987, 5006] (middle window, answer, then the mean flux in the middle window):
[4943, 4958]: 2.7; 7.21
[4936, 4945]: 2.9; 5.84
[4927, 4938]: 2.9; 6.19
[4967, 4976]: 3.1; 6.06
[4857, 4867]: -3.1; 9.13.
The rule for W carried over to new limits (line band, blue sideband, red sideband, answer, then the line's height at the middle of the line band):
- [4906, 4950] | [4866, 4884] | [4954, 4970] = 7.8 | 7.7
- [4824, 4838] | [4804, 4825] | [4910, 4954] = -1.6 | 5.74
